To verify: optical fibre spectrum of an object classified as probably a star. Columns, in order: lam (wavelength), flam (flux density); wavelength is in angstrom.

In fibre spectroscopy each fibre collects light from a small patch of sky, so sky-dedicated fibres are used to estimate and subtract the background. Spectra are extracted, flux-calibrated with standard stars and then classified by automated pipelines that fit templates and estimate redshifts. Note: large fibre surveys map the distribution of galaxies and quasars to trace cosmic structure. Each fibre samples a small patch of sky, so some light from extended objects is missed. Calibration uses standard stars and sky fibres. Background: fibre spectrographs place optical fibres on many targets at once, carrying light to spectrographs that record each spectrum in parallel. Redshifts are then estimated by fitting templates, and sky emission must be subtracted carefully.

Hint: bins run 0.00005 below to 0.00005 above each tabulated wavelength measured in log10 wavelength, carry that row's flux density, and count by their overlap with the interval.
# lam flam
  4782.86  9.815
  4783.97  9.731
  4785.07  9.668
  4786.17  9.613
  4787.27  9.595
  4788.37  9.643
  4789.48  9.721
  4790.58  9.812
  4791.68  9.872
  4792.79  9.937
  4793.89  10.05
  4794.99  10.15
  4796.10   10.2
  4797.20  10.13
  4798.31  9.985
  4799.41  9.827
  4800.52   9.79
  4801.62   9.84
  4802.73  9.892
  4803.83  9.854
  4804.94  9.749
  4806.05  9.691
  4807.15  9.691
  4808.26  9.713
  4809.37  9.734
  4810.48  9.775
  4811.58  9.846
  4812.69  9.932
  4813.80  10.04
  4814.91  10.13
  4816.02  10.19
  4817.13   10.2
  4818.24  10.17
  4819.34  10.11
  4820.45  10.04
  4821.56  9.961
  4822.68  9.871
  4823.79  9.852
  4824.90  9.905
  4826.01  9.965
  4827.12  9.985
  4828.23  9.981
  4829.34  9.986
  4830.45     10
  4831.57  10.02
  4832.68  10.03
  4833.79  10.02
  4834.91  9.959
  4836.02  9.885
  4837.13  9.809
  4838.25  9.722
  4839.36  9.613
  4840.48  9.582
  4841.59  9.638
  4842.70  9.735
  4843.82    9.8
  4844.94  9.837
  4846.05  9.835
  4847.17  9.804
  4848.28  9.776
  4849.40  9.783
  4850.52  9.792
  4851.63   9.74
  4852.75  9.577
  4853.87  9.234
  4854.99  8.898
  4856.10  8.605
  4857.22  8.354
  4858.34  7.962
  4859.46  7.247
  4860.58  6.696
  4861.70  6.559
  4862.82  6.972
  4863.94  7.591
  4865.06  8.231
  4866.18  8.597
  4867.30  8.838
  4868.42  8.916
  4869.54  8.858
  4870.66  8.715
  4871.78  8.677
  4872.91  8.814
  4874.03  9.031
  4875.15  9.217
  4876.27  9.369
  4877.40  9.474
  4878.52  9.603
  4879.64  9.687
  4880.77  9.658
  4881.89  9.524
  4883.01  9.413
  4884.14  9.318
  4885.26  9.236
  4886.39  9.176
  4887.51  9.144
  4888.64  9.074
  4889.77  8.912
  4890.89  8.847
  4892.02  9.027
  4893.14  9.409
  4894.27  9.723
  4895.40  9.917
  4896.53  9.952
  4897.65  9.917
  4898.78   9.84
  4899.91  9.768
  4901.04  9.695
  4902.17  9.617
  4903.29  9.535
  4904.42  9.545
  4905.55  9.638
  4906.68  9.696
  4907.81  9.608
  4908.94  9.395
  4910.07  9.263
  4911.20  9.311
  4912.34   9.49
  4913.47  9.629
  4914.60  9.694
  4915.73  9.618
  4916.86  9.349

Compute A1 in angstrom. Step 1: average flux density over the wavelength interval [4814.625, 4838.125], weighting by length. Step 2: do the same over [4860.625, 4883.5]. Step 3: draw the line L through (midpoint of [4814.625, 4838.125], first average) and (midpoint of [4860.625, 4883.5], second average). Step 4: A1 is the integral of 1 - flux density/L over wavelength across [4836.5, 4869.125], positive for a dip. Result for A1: 1.3 angstrom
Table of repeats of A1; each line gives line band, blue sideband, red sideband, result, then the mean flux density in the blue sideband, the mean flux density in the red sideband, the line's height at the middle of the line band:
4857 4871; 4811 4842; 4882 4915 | 2.5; 9.95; 9.47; 9.7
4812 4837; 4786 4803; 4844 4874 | -1.8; 9.88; 8.71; 9.34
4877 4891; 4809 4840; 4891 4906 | 0.5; 9.95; 9.64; 9.7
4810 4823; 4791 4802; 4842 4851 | -0.2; 9.98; 9.79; 9.9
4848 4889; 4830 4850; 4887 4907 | 3.5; 9.82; 9.51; 9.67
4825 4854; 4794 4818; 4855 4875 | -2.9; 9.93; 8.2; 8.95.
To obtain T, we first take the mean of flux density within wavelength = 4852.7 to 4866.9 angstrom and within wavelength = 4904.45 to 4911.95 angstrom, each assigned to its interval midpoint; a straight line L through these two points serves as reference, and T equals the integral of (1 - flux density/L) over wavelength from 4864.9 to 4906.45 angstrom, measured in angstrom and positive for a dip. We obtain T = -2.49 angstrom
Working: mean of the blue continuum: 7.99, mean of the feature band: 9.31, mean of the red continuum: 9.48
